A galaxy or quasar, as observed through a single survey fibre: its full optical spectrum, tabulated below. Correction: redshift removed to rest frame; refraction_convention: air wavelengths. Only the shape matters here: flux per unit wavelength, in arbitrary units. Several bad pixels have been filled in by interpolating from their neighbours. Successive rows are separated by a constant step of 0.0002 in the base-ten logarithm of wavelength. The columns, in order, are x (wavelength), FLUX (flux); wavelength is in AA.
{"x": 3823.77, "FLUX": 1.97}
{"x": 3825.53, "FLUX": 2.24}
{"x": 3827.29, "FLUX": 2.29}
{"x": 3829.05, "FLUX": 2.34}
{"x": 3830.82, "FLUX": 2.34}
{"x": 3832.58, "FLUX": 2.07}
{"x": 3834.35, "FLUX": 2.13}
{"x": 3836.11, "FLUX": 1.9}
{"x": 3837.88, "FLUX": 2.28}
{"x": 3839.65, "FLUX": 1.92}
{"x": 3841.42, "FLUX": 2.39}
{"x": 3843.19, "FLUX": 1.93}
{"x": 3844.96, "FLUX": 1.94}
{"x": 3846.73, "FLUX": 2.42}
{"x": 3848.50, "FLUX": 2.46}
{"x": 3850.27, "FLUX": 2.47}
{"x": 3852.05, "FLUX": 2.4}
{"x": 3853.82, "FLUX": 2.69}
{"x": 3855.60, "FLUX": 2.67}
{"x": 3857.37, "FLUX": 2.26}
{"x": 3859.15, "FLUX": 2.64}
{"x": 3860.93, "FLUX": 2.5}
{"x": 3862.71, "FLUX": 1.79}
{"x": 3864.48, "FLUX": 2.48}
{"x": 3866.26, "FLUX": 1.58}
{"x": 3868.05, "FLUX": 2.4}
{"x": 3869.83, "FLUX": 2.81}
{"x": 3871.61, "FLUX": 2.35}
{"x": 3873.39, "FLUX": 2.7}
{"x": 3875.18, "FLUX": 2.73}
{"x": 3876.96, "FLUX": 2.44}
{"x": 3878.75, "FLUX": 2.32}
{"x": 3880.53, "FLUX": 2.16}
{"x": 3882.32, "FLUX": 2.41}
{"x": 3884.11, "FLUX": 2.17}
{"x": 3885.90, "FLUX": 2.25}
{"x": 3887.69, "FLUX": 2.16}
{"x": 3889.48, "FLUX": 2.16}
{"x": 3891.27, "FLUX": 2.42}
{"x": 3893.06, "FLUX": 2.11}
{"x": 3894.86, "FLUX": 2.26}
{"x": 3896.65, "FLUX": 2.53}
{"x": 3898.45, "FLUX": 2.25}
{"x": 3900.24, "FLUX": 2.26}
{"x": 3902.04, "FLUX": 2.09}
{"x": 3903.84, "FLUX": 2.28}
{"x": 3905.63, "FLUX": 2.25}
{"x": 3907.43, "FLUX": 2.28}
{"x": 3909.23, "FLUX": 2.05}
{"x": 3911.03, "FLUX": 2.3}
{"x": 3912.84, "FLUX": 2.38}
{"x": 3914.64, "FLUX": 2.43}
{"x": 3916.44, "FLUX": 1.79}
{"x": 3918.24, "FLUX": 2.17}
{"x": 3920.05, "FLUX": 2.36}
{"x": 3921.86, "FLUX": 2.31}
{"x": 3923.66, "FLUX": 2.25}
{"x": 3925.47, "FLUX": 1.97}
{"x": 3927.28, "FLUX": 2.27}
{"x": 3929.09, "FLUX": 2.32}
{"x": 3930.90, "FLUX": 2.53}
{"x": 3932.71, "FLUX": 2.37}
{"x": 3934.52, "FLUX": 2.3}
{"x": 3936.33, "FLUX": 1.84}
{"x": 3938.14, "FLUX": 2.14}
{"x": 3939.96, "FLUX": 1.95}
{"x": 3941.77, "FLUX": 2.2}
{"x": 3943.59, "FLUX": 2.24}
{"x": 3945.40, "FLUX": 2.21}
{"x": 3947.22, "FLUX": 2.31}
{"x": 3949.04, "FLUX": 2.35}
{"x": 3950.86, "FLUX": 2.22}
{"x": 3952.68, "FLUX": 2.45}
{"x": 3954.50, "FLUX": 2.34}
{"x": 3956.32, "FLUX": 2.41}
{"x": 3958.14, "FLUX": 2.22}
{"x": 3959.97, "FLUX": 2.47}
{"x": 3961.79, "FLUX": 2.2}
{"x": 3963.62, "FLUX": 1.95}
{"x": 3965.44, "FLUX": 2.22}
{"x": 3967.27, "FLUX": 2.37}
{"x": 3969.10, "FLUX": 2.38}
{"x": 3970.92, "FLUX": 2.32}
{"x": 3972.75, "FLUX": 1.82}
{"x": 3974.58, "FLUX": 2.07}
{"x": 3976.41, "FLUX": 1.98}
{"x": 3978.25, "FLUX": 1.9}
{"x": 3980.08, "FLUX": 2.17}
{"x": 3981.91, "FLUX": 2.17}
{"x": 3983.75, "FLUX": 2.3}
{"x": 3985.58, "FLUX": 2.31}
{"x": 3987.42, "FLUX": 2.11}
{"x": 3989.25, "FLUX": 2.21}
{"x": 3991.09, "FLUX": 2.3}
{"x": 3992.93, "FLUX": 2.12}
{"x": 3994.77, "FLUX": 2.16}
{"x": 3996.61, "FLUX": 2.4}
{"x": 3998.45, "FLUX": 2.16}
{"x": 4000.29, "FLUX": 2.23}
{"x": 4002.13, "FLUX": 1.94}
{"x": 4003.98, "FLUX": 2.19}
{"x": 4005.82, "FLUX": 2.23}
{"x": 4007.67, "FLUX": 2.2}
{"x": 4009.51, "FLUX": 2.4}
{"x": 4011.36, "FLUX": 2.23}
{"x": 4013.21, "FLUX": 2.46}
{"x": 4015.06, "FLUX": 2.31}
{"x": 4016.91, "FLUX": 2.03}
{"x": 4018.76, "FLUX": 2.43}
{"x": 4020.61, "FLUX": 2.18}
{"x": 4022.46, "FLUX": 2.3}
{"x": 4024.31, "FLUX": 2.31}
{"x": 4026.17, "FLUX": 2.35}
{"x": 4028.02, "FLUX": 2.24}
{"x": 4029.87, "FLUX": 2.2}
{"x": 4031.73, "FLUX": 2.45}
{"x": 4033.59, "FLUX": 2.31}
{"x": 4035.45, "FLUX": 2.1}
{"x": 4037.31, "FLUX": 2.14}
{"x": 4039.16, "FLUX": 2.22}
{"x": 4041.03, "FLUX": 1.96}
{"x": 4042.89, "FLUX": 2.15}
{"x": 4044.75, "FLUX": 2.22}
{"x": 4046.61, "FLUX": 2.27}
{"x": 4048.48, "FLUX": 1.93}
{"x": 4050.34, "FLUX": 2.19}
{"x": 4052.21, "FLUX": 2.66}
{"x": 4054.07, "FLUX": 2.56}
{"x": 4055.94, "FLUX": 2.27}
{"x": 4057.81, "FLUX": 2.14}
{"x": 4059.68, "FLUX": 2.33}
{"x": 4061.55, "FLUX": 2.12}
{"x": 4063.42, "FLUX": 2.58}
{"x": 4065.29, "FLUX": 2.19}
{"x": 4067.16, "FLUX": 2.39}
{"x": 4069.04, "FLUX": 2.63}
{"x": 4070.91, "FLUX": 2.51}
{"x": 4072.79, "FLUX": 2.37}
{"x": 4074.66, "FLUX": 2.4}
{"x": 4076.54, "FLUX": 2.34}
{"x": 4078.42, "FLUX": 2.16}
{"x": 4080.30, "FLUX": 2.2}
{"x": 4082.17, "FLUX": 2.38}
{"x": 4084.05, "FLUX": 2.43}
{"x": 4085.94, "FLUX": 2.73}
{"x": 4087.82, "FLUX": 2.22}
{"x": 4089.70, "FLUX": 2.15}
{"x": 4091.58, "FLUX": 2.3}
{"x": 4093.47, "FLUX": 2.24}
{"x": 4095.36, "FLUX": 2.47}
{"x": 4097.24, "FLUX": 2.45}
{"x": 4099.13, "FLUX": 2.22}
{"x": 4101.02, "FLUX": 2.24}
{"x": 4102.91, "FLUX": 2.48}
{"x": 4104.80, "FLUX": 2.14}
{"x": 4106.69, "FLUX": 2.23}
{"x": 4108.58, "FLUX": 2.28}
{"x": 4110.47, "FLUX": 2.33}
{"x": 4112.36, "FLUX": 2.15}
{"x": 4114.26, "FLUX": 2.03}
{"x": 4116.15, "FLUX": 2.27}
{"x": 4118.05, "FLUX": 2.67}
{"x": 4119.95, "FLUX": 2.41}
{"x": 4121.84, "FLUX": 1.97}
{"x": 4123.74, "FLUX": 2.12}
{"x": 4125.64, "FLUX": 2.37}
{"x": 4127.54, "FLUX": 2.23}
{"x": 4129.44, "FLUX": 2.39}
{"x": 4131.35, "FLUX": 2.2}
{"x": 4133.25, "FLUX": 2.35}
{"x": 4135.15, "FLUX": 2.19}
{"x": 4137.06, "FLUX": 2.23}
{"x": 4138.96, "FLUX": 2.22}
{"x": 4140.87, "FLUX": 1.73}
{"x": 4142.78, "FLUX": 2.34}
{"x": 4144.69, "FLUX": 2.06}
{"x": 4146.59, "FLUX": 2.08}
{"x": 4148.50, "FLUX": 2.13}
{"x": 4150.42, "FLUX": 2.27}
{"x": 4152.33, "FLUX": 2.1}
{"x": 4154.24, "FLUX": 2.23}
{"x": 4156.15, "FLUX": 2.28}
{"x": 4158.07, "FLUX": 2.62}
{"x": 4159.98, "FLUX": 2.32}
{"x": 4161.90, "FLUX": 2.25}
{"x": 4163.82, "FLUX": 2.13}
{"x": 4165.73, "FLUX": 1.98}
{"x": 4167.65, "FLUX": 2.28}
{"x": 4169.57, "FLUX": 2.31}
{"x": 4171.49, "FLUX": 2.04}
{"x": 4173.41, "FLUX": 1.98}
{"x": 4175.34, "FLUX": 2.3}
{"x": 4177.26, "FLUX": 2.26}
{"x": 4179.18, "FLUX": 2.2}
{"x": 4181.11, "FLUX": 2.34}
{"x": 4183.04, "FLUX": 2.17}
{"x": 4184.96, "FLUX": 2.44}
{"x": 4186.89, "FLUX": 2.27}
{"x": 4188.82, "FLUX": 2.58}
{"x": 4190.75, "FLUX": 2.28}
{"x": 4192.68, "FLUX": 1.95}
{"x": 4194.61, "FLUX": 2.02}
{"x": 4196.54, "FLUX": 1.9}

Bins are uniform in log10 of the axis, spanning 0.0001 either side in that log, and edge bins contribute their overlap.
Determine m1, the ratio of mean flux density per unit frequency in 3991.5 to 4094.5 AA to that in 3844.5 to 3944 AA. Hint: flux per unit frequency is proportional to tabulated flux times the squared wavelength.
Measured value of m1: 1.07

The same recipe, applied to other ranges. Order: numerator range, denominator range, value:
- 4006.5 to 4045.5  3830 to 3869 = 1.09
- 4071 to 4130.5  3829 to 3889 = 1.13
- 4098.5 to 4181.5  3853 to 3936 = 1.09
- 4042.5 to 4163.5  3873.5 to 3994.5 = 1.11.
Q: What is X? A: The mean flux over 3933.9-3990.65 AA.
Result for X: 2.2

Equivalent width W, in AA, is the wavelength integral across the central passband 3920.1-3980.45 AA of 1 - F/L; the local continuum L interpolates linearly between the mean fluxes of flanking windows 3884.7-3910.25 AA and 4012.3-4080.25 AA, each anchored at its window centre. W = 1.08 AA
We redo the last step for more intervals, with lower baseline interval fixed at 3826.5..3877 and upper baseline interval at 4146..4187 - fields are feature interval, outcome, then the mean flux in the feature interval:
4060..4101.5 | -1.8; 2.35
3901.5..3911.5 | 0.4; 2.21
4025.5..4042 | 0.4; 2.22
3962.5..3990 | 1.6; 2.15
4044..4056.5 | -0.2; 2.3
